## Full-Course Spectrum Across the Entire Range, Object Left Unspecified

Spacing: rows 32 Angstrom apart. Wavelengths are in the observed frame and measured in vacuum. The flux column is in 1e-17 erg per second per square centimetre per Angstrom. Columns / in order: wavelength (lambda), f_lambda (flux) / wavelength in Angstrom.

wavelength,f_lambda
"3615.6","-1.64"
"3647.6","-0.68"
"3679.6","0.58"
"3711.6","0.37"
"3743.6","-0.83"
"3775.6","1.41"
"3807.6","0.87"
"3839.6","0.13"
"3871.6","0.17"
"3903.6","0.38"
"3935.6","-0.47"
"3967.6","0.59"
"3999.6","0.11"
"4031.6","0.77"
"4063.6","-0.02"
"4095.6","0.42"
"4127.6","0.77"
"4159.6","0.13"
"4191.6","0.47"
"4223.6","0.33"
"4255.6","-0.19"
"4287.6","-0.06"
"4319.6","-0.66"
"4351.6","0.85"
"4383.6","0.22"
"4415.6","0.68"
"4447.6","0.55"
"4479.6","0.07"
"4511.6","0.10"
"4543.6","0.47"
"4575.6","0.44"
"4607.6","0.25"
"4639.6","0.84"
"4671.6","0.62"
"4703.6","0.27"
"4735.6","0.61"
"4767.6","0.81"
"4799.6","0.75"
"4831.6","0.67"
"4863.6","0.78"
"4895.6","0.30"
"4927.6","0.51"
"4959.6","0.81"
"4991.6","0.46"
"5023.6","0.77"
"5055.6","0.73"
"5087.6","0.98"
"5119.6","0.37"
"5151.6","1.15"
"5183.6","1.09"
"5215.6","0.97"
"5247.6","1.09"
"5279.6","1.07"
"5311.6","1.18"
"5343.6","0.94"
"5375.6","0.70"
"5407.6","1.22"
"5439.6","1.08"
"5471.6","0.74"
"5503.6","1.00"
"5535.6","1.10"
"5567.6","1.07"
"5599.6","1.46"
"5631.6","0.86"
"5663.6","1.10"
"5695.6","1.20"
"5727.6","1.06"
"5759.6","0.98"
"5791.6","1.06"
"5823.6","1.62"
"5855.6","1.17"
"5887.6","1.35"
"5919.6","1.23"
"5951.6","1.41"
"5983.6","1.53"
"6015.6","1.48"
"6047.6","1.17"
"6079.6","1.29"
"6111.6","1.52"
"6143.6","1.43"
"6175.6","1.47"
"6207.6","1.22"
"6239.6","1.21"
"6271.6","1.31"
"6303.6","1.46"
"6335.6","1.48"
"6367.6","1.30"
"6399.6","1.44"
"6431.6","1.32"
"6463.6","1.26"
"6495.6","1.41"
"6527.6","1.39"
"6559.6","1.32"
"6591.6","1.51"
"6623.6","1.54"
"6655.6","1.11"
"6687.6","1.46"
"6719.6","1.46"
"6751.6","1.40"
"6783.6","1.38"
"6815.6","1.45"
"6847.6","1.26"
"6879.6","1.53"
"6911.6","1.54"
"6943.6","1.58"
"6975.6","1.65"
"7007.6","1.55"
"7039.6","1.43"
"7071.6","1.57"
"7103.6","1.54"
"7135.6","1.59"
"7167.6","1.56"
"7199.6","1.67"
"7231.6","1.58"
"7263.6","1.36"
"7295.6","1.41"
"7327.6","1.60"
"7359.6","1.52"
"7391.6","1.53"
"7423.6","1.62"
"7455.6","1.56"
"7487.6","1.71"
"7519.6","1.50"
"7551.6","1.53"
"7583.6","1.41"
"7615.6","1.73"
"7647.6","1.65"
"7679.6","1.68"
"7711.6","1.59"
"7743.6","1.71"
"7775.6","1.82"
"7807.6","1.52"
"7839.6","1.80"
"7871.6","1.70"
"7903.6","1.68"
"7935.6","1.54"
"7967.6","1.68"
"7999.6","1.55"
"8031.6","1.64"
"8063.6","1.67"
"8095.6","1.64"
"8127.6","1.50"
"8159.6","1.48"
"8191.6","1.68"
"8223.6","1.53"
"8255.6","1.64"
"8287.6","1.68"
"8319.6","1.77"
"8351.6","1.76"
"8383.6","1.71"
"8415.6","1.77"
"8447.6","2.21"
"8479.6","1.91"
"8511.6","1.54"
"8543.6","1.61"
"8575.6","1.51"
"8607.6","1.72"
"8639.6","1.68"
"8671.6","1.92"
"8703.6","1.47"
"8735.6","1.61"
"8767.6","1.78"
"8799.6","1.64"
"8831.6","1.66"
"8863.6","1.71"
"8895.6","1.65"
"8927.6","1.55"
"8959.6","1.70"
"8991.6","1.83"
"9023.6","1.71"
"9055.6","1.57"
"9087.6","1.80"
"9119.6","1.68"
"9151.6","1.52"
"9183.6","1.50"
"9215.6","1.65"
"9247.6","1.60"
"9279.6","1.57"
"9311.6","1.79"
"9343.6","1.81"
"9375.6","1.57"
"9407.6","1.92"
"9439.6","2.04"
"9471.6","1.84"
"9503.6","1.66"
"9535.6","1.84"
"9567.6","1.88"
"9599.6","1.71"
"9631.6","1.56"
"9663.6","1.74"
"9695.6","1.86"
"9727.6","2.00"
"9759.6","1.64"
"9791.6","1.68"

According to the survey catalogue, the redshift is 0.286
